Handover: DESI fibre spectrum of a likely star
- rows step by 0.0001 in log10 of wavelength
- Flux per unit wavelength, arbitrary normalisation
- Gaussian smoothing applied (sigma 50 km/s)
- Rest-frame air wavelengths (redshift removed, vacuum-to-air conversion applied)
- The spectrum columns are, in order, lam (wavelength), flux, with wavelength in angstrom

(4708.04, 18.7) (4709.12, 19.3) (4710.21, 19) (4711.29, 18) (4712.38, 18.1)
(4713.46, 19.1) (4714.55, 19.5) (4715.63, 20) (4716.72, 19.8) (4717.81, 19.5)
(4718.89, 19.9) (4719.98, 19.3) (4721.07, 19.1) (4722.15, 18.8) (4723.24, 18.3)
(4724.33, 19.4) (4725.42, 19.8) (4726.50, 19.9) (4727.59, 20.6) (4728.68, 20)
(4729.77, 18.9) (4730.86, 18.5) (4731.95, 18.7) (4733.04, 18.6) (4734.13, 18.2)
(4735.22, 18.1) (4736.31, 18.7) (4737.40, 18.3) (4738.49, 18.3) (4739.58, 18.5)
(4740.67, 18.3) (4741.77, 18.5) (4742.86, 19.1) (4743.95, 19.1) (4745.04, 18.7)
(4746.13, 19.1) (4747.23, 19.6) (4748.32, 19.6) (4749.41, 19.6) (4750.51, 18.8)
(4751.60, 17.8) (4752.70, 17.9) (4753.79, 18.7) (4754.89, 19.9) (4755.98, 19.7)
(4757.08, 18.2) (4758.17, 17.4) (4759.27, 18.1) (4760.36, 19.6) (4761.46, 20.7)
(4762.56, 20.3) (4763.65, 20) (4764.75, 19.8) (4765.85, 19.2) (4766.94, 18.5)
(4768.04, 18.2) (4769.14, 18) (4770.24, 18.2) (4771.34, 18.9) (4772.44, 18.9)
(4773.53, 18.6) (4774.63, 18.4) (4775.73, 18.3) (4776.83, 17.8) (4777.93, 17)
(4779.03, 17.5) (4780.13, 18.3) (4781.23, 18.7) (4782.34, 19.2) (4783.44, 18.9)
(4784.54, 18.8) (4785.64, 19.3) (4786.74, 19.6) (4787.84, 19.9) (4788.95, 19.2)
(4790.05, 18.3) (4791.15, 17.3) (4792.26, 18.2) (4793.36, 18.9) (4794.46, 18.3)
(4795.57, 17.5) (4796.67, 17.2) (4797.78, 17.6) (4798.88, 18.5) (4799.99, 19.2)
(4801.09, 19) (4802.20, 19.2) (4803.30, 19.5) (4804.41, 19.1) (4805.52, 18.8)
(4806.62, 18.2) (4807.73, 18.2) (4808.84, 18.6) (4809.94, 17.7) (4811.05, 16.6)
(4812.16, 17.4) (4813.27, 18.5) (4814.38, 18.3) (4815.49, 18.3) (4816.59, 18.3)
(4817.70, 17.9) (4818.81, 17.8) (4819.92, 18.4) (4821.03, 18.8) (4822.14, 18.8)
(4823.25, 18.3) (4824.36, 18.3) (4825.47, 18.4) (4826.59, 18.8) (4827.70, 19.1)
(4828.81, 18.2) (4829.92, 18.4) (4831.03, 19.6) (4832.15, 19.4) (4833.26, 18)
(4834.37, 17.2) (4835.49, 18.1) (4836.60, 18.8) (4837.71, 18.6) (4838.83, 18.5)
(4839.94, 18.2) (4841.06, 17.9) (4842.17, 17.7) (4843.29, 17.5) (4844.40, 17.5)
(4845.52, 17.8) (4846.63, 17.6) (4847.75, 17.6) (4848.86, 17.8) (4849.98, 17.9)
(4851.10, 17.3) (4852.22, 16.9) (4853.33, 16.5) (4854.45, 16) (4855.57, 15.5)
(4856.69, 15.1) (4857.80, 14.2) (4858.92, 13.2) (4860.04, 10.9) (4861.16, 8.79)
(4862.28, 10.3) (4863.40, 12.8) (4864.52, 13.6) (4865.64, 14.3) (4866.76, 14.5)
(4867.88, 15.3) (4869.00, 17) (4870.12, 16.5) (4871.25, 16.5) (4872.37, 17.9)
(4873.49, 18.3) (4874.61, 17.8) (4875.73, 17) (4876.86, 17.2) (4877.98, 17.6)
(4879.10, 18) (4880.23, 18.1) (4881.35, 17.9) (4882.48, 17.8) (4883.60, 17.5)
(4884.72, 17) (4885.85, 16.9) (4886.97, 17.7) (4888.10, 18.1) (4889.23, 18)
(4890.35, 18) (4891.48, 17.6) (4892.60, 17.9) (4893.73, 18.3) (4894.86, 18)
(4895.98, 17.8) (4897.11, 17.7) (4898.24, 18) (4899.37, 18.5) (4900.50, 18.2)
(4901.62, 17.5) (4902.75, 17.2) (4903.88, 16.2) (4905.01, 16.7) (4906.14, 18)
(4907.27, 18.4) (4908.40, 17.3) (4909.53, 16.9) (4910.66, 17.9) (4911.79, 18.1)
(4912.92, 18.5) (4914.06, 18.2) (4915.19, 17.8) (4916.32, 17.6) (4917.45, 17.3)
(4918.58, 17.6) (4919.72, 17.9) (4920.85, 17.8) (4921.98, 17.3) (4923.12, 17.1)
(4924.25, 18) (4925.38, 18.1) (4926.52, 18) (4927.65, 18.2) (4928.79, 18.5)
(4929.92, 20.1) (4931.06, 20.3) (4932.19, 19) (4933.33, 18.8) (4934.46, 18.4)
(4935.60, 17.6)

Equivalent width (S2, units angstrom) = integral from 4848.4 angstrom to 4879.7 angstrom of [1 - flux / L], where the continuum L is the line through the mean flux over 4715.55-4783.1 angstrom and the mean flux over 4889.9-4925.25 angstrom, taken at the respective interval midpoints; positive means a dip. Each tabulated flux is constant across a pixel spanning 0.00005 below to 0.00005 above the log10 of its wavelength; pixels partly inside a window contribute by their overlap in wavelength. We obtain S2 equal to 4.4 angstrom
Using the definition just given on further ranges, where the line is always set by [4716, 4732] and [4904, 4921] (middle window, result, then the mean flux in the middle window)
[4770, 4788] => 0.3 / 18.6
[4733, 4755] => 0.6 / 18.7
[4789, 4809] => 0.3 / 18.4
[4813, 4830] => 0.1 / 18.4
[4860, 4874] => 2.8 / 14.5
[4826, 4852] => 0.3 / 18.1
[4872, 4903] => 0.2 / 17.8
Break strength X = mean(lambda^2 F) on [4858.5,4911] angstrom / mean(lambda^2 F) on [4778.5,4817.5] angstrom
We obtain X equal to 0.94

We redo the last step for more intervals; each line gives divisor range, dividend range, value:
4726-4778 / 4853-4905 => 0.92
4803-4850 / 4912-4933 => 1.04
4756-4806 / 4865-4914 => 0.98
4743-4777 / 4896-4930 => 1.00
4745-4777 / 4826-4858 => 0.97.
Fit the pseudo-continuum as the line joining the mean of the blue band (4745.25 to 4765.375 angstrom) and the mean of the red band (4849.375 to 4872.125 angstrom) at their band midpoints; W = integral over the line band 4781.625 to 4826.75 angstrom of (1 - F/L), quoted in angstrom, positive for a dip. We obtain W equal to -3.68 angstrom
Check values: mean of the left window 19.1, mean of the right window 14.7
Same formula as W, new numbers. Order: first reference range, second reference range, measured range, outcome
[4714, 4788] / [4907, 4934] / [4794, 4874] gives 5.6 angstrom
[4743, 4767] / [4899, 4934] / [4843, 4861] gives 2.4 angstrom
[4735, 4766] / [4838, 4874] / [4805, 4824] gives -1.2 angstrom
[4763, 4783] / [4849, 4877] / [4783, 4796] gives -0.5 angstrom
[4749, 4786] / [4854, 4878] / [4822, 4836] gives -1.8 angstrom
